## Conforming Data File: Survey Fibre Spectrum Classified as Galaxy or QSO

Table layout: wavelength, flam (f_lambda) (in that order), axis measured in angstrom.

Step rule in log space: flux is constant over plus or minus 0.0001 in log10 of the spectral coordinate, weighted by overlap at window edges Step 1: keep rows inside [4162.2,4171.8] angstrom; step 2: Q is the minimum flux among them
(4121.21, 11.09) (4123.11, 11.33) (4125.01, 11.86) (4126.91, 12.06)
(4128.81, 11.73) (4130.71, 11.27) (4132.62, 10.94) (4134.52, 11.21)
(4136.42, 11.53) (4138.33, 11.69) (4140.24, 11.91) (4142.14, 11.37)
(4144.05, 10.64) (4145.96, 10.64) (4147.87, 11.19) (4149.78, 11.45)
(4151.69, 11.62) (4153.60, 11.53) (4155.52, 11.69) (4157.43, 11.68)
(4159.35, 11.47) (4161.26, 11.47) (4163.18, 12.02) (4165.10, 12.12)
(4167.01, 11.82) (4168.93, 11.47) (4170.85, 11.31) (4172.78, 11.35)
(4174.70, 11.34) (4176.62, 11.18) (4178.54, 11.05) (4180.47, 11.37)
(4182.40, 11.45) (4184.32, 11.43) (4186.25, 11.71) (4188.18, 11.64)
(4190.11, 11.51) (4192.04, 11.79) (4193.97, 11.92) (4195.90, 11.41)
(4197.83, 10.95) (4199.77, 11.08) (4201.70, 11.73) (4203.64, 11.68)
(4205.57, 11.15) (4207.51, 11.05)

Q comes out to 11.31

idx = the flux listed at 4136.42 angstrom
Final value 11.53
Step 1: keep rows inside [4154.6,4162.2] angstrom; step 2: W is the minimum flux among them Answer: 11.47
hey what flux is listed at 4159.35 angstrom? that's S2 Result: 11.47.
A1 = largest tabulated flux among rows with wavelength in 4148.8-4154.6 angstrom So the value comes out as 11.62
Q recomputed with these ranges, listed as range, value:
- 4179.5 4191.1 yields 11.37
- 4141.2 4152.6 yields 10.64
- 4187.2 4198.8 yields 10.95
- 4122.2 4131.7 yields 11.27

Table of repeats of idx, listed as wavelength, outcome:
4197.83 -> 10.95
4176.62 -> 11.18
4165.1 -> 12.12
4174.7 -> 11.34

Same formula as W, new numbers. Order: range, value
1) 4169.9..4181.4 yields 11.05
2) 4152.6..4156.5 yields 11.53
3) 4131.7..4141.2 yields 10.94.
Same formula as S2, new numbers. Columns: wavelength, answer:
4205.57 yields 11.15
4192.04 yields 11.79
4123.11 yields 11.33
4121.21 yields 11.09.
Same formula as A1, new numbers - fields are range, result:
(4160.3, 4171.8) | 12.12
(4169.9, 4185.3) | 11.45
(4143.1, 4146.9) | 10.64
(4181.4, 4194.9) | 11.92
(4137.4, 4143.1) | 11.91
